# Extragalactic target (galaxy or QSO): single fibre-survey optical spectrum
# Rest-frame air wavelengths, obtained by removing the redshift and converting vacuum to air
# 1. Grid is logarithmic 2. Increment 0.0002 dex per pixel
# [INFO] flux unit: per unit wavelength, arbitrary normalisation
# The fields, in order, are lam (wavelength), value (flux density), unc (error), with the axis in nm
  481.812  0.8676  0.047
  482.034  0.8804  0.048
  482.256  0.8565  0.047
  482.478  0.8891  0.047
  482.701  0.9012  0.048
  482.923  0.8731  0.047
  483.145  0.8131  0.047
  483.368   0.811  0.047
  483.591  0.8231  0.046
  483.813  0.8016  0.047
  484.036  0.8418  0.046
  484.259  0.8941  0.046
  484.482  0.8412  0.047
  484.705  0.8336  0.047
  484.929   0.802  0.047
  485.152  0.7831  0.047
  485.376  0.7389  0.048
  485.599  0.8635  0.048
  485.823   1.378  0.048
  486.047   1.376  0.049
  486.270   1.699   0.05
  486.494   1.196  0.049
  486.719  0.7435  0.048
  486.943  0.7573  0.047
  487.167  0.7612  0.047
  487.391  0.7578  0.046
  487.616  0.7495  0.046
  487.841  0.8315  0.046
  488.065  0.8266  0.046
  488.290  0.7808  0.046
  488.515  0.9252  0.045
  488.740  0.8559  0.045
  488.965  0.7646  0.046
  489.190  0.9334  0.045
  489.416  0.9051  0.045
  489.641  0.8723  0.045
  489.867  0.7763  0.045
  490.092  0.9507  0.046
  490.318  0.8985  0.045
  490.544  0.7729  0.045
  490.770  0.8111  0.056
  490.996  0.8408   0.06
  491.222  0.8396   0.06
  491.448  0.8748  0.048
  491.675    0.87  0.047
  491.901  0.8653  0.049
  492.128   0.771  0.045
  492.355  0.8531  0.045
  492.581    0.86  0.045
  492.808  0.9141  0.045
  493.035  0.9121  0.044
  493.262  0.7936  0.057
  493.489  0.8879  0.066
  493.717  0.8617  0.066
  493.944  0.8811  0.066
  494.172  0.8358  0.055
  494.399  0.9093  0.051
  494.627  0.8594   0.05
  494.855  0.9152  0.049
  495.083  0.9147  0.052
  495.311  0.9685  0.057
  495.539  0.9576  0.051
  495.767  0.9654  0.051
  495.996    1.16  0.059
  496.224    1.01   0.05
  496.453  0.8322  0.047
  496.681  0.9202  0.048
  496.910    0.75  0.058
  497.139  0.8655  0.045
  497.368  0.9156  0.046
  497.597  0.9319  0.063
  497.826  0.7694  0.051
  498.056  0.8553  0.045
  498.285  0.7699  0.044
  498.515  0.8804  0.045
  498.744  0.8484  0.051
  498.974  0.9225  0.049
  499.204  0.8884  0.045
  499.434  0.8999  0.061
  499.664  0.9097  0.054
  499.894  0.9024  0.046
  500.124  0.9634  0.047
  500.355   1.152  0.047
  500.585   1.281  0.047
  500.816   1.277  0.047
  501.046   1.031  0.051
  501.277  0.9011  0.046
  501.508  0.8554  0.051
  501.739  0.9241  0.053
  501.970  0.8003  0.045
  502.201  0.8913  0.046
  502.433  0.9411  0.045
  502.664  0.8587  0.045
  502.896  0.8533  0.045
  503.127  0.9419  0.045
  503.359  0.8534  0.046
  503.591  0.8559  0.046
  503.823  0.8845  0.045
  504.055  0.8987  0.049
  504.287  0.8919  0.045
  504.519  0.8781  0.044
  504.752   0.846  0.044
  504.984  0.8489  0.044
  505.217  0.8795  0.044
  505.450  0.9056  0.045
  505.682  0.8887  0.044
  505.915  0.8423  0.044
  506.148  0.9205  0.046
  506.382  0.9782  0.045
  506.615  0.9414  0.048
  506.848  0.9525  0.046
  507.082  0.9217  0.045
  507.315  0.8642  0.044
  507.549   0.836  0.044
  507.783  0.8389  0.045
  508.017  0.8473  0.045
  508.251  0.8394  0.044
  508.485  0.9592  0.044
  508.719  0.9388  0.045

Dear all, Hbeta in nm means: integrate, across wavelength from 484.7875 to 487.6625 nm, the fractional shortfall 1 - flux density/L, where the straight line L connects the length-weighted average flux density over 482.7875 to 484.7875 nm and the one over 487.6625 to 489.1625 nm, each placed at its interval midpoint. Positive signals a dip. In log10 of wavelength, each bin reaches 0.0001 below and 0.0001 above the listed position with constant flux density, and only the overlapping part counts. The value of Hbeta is -0.47 nm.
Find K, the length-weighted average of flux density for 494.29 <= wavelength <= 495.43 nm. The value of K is 0.913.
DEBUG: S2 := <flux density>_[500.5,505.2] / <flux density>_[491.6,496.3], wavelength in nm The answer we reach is 1.02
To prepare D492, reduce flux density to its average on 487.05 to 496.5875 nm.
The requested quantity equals 0.87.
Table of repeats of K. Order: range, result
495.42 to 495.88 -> 0.962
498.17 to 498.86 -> 0.833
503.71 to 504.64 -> 0.888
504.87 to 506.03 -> 0.873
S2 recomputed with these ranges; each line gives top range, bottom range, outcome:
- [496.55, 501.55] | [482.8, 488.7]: 1.03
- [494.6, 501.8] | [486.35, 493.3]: 1.10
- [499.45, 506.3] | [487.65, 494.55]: 1.08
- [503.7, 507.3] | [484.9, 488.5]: 0.95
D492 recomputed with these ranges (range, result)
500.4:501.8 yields 1.06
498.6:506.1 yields 0.922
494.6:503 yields 0.929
